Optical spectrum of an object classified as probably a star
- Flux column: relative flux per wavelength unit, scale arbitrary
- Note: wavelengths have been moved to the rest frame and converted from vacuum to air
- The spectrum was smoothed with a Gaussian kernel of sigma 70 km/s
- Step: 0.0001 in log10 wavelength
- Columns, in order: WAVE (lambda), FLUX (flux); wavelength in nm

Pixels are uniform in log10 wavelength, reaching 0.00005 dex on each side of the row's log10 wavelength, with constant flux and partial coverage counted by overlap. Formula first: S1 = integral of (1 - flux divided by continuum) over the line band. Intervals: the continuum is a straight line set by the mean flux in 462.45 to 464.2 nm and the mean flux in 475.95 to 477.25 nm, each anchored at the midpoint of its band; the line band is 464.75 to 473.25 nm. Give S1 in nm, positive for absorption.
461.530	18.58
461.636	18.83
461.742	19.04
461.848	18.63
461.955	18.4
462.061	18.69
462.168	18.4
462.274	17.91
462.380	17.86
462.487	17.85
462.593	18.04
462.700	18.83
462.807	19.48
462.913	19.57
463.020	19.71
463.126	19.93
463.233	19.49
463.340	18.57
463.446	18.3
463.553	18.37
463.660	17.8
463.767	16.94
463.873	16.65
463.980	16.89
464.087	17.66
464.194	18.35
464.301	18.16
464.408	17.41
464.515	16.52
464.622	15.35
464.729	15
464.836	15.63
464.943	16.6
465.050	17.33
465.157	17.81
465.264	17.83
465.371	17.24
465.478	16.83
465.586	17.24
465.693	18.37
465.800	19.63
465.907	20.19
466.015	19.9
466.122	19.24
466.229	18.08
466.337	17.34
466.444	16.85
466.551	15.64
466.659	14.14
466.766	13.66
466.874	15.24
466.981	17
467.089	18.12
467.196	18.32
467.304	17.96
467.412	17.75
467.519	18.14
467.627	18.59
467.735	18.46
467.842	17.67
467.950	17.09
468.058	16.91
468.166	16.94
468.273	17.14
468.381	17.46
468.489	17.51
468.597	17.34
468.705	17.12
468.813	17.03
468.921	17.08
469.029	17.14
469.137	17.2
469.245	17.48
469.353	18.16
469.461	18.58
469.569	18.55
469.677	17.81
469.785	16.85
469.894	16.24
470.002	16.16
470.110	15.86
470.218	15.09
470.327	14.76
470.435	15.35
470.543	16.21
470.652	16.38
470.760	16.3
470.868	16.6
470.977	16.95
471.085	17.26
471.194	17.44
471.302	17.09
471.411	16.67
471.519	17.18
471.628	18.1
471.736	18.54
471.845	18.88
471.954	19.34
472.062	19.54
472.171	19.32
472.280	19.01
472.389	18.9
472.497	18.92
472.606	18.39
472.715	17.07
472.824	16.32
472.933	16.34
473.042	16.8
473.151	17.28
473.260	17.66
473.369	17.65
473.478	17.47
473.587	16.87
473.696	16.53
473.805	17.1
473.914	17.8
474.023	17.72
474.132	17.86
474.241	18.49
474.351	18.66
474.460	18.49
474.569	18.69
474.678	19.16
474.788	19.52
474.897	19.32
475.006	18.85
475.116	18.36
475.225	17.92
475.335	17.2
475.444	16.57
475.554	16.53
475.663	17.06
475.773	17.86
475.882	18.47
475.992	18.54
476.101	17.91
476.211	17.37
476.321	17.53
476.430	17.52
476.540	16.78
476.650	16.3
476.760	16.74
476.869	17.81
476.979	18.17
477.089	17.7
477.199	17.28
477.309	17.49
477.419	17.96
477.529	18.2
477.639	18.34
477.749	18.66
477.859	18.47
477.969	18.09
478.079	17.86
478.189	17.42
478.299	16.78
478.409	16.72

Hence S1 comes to 0.30 nm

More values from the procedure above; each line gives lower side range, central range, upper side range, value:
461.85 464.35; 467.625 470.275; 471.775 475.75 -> 0.134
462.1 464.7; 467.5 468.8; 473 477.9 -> 0.033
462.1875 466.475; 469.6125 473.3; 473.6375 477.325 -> 0.122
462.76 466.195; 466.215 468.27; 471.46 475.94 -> 0.106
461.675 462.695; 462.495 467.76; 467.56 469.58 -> 0.088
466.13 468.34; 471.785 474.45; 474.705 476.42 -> -0.035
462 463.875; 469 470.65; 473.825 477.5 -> 0.129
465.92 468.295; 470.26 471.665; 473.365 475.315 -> 0.091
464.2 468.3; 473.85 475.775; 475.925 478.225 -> -0.052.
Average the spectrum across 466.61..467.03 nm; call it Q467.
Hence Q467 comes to 15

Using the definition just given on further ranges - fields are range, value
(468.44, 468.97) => 17.2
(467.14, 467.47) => 18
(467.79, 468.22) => 17.2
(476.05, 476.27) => 17.6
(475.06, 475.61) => 17.3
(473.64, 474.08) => 17.3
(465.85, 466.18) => 19.8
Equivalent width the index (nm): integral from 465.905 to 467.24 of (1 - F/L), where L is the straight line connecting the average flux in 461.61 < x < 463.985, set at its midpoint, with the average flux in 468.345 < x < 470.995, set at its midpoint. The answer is 0.04 nm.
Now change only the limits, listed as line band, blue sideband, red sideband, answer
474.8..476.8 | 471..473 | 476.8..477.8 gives 0.03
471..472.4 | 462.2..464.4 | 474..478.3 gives -0.01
